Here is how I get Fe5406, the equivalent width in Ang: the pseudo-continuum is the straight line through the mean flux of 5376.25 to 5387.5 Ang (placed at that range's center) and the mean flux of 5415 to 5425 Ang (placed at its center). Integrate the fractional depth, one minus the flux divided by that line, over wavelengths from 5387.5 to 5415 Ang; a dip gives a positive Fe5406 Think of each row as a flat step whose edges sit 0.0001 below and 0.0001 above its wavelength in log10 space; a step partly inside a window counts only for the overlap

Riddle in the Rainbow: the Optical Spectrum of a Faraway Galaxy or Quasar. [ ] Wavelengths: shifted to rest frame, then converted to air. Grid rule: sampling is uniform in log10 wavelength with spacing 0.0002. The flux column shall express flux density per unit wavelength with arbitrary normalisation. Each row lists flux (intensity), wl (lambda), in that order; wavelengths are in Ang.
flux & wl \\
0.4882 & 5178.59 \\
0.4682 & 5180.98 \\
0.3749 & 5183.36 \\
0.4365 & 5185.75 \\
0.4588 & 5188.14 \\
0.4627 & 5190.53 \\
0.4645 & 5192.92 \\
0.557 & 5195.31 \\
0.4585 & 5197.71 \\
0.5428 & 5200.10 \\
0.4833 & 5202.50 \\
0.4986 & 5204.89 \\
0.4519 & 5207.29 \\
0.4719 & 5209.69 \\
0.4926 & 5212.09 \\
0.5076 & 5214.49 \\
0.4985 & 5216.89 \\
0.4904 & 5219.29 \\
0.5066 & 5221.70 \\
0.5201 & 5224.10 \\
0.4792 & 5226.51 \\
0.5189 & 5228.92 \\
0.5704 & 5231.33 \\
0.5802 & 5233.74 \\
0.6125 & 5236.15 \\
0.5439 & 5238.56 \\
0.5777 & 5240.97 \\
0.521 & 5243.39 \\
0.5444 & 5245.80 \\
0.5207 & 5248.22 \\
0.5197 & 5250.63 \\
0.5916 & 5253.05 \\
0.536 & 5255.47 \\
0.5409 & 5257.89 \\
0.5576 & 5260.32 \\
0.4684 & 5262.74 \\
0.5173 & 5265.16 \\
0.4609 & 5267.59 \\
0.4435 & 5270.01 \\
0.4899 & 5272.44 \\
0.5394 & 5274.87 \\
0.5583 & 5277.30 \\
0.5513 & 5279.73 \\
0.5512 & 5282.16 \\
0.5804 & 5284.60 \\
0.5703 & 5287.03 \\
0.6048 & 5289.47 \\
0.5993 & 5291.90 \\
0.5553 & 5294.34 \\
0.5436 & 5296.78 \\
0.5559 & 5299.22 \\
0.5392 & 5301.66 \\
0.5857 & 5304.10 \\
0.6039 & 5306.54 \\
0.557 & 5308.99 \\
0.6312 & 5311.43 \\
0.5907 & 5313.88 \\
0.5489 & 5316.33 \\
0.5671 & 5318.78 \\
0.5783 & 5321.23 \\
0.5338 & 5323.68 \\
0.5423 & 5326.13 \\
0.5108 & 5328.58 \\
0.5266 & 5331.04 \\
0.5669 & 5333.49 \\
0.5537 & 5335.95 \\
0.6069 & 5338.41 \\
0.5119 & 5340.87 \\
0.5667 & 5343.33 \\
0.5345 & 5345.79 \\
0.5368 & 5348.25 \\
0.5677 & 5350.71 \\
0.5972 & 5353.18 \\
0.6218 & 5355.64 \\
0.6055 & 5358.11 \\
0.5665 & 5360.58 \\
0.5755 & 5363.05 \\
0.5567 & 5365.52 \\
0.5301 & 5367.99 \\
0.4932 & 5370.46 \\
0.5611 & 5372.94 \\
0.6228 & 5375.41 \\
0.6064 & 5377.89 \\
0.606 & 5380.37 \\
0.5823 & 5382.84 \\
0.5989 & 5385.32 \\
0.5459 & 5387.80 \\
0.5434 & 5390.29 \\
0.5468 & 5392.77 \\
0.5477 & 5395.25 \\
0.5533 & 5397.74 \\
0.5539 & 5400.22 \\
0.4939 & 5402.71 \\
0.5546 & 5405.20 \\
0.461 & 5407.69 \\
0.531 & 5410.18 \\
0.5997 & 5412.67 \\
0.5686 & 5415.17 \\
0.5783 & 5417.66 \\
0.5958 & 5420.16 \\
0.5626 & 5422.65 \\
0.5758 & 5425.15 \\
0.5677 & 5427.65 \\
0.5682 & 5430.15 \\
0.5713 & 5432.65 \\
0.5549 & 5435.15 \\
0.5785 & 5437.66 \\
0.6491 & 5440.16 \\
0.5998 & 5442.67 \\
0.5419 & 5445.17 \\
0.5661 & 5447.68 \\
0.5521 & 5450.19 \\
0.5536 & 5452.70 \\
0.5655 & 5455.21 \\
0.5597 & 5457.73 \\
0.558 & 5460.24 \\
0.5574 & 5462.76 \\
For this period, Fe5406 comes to 2.2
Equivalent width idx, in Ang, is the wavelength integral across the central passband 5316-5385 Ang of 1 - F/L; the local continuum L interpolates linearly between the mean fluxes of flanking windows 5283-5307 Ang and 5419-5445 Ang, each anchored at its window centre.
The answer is 1.4 Ang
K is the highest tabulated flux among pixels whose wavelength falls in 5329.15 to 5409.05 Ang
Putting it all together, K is 0.6228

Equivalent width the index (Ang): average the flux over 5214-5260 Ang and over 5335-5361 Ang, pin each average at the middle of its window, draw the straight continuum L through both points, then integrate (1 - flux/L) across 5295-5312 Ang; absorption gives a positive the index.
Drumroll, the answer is -0.4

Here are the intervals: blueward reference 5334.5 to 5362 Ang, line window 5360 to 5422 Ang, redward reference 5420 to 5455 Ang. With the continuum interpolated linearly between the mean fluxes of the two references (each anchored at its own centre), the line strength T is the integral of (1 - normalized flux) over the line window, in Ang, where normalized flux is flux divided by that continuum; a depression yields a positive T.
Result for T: 1.4 Ang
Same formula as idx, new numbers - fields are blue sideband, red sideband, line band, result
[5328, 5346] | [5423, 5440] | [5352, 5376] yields -0.7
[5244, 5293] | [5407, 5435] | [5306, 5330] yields -0.9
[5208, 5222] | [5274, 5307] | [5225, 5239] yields -1.1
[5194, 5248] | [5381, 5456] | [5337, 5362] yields -1.1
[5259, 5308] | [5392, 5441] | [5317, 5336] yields 0.1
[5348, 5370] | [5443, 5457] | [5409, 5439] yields -0.5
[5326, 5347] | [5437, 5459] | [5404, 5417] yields 0.5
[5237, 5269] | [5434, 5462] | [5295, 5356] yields -1.8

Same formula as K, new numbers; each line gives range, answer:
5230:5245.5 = 0.6125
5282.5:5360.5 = 0.6312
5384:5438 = 0.5997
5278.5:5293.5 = 0.6048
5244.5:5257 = 0.5916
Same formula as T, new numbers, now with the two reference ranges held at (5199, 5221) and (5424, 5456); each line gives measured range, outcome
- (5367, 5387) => -0.9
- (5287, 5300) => -1.2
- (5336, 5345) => -0.4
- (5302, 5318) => -1.7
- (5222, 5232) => -0.4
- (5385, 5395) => 0.0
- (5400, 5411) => 0.9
